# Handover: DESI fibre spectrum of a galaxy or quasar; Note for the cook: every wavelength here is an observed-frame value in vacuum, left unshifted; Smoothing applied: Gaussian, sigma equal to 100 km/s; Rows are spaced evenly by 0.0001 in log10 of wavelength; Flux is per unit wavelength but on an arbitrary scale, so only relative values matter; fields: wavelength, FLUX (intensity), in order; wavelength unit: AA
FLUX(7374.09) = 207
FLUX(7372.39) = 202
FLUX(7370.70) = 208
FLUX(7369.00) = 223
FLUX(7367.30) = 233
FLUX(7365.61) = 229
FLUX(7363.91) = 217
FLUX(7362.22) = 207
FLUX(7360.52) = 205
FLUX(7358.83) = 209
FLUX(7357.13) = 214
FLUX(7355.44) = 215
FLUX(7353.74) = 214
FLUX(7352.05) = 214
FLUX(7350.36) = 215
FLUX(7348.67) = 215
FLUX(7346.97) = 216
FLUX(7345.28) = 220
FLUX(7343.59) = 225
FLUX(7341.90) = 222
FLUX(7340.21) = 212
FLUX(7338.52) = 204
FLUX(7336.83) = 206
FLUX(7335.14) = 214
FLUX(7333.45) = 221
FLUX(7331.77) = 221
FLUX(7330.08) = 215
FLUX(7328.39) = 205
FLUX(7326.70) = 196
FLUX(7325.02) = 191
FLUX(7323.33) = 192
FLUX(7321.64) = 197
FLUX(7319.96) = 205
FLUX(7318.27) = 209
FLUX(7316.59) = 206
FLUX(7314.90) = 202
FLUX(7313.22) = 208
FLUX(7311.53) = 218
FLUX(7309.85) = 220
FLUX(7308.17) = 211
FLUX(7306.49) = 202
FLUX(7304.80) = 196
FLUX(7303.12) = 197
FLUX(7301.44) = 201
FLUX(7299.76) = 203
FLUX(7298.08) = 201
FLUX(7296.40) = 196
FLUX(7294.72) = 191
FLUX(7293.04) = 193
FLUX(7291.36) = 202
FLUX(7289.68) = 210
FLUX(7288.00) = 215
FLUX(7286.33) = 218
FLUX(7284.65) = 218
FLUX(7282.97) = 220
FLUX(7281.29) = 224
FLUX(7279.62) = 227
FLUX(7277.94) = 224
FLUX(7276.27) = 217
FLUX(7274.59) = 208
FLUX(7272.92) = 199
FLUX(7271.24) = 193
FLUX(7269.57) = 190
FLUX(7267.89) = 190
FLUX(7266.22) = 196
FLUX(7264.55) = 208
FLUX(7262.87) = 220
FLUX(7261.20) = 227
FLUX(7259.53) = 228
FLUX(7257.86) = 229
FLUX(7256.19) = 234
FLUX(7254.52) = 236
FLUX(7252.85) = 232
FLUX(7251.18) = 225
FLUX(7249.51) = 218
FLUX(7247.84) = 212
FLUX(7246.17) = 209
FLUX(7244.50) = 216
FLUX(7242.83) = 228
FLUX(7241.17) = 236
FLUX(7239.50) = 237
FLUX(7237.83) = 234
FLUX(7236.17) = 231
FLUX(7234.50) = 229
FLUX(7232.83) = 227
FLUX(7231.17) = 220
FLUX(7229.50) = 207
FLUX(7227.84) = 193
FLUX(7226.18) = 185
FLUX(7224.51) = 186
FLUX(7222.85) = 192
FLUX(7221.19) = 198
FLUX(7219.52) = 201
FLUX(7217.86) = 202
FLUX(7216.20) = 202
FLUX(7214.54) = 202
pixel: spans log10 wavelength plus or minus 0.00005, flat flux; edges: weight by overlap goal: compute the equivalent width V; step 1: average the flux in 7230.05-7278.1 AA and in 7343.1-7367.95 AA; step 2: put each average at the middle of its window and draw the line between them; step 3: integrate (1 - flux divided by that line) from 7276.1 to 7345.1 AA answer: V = 2.8 AA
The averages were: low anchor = 219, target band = 209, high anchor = 216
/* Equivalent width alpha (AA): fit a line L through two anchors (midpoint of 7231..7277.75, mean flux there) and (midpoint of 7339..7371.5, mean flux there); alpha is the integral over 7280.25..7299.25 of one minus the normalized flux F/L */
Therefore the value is 0.9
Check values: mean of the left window 219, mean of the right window 216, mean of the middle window 208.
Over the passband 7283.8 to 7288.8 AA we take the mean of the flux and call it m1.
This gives 217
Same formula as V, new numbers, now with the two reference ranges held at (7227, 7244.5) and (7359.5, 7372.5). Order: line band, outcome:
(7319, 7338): 1.1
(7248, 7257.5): -0.2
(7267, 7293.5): 1.4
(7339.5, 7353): 0.0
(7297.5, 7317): 1.3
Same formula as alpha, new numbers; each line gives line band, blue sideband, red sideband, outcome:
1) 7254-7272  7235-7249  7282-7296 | 0.4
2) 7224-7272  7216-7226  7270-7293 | -3.2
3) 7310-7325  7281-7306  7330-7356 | 0.4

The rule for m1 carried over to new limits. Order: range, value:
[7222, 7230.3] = 193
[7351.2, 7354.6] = 214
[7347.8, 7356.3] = 215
